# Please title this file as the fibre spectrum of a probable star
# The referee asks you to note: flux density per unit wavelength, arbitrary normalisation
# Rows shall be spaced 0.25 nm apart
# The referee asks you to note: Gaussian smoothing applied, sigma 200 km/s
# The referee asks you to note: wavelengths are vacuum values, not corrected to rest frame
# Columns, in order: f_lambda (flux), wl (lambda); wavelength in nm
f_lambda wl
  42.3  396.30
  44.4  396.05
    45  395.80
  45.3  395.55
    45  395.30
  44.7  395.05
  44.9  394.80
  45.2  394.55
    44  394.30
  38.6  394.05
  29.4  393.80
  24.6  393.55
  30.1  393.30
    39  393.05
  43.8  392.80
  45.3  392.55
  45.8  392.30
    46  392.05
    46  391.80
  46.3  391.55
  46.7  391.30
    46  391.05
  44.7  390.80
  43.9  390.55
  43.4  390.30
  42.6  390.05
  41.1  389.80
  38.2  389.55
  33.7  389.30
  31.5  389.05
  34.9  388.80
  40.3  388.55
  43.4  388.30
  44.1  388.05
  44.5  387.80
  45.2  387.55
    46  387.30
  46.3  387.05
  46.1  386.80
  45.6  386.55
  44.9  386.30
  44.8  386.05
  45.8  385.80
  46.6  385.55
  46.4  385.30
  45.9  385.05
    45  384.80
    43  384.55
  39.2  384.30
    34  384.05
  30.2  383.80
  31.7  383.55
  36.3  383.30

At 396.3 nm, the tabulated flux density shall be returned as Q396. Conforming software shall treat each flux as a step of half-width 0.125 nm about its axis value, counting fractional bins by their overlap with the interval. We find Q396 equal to 42.3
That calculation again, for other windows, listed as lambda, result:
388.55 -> 40.3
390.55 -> 43.9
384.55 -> 43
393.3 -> 30.1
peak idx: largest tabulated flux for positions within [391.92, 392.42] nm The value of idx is 46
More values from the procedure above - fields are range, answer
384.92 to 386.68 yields 46.6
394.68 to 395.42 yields 45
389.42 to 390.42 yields 43.4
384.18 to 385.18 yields 45.9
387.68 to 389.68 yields 44.5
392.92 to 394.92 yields 45.2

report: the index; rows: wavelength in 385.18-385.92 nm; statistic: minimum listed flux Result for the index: 45.8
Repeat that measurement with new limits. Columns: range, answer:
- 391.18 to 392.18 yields 46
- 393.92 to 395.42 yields 38.6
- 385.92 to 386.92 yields 44.8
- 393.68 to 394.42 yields 29.4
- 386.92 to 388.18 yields 44.1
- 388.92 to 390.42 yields 31.5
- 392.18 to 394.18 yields 24.6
